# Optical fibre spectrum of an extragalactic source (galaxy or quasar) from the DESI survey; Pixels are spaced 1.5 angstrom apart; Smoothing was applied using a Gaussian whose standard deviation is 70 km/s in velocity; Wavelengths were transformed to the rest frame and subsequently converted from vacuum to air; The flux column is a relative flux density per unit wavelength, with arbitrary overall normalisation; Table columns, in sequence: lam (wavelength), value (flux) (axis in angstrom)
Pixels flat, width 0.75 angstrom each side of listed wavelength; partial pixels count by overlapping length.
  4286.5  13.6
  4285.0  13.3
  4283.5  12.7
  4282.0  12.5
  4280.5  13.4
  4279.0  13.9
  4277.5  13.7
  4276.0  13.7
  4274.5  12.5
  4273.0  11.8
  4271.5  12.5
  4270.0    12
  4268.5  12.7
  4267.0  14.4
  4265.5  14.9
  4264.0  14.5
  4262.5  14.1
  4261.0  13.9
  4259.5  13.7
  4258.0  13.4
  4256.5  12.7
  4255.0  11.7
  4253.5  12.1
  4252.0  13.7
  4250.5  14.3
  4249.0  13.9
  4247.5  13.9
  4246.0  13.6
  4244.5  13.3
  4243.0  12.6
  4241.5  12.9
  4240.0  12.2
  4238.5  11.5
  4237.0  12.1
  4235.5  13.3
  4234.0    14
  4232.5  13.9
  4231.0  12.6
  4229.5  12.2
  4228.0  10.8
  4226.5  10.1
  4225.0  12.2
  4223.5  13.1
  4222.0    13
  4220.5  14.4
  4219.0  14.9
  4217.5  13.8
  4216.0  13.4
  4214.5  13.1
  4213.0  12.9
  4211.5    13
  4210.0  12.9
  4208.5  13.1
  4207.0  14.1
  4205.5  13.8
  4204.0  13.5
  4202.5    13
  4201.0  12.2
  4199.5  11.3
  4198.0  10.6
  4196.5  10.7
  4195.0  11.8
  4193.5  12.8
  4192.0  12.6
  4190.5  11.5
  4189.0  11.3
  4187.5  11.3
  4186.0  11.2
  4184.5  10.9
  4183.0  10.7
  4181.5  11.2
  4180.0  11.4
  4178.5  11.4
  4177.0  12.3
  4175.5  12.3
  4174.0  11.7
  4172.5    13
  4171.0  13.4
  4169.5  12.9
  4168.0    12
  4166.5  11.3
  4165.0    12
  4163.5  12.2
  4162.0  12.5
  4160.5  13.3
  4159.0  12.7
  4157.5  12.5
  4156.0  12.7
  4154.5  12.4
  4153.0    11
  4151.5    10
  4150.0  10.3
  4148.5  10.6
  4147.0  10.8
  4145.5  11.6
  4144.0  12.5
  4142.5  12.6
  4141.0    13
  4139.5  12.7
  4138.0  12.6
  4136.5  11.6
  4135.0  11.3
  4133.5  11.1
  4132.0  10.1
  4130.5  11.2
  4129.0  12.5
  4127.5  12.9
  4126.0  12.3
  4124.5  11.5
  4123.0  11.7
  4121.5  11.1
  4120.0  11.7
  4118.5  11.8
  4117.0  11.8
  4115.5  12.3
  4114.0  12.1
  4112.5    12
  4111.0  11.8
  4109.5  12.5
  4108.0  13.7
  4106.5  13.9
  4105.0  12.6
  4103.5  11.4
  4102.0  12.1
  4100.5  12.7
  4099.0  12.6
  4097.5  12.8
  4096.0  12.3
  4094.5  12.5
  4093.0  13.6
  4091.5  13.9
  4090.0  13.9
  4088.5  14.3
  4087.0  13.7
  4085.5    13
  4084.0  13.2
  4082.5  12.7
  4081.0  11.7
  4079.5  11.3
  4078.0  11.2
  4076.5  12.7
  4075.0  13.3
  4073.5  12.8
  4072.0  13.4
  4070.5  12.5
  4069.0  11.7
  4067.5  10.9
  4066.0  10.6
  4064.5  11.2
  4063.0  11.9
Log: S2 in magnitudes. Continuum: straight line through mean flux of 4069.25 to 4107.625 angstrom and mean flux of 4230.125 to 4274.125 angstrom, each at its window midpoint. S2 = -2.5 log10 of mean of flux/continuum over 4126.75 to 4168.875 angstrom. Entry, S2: 0.09 mag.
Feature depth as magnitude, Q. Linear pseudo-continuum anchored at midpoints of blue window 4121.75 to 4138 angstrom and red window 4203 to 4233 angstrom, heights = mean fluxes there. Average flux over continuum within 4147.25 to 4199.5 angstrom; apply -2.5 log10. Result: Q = 0.05 mag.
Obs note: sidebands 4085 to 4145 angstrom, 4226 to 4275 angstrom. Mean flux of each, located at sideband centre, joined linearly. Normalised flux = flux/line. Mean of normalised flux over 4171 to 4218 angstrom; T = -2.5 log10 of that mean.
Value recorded 0.04 mag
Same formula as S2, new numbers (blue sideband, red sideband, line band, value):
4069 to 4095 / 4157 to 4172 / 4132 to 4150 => 0.08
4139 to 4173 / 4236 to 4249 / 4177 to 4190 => 0.10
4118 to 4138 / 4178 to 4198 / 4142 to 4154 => 0.04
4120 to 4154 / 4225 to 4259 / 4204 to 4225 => -0.08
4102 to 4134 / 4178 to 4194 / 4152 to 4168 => -0.05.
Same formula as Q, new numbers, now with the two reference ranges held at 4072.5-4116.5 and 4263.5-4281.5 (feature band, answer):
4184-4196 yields 0.12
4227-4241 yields 0.06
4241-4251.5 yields -0.02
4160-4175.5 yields 0.05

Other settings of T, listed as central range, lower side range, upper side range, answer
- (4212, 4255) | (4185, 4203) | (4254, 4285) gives -0.042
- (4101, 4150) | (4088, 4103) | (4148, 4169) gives 0.045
